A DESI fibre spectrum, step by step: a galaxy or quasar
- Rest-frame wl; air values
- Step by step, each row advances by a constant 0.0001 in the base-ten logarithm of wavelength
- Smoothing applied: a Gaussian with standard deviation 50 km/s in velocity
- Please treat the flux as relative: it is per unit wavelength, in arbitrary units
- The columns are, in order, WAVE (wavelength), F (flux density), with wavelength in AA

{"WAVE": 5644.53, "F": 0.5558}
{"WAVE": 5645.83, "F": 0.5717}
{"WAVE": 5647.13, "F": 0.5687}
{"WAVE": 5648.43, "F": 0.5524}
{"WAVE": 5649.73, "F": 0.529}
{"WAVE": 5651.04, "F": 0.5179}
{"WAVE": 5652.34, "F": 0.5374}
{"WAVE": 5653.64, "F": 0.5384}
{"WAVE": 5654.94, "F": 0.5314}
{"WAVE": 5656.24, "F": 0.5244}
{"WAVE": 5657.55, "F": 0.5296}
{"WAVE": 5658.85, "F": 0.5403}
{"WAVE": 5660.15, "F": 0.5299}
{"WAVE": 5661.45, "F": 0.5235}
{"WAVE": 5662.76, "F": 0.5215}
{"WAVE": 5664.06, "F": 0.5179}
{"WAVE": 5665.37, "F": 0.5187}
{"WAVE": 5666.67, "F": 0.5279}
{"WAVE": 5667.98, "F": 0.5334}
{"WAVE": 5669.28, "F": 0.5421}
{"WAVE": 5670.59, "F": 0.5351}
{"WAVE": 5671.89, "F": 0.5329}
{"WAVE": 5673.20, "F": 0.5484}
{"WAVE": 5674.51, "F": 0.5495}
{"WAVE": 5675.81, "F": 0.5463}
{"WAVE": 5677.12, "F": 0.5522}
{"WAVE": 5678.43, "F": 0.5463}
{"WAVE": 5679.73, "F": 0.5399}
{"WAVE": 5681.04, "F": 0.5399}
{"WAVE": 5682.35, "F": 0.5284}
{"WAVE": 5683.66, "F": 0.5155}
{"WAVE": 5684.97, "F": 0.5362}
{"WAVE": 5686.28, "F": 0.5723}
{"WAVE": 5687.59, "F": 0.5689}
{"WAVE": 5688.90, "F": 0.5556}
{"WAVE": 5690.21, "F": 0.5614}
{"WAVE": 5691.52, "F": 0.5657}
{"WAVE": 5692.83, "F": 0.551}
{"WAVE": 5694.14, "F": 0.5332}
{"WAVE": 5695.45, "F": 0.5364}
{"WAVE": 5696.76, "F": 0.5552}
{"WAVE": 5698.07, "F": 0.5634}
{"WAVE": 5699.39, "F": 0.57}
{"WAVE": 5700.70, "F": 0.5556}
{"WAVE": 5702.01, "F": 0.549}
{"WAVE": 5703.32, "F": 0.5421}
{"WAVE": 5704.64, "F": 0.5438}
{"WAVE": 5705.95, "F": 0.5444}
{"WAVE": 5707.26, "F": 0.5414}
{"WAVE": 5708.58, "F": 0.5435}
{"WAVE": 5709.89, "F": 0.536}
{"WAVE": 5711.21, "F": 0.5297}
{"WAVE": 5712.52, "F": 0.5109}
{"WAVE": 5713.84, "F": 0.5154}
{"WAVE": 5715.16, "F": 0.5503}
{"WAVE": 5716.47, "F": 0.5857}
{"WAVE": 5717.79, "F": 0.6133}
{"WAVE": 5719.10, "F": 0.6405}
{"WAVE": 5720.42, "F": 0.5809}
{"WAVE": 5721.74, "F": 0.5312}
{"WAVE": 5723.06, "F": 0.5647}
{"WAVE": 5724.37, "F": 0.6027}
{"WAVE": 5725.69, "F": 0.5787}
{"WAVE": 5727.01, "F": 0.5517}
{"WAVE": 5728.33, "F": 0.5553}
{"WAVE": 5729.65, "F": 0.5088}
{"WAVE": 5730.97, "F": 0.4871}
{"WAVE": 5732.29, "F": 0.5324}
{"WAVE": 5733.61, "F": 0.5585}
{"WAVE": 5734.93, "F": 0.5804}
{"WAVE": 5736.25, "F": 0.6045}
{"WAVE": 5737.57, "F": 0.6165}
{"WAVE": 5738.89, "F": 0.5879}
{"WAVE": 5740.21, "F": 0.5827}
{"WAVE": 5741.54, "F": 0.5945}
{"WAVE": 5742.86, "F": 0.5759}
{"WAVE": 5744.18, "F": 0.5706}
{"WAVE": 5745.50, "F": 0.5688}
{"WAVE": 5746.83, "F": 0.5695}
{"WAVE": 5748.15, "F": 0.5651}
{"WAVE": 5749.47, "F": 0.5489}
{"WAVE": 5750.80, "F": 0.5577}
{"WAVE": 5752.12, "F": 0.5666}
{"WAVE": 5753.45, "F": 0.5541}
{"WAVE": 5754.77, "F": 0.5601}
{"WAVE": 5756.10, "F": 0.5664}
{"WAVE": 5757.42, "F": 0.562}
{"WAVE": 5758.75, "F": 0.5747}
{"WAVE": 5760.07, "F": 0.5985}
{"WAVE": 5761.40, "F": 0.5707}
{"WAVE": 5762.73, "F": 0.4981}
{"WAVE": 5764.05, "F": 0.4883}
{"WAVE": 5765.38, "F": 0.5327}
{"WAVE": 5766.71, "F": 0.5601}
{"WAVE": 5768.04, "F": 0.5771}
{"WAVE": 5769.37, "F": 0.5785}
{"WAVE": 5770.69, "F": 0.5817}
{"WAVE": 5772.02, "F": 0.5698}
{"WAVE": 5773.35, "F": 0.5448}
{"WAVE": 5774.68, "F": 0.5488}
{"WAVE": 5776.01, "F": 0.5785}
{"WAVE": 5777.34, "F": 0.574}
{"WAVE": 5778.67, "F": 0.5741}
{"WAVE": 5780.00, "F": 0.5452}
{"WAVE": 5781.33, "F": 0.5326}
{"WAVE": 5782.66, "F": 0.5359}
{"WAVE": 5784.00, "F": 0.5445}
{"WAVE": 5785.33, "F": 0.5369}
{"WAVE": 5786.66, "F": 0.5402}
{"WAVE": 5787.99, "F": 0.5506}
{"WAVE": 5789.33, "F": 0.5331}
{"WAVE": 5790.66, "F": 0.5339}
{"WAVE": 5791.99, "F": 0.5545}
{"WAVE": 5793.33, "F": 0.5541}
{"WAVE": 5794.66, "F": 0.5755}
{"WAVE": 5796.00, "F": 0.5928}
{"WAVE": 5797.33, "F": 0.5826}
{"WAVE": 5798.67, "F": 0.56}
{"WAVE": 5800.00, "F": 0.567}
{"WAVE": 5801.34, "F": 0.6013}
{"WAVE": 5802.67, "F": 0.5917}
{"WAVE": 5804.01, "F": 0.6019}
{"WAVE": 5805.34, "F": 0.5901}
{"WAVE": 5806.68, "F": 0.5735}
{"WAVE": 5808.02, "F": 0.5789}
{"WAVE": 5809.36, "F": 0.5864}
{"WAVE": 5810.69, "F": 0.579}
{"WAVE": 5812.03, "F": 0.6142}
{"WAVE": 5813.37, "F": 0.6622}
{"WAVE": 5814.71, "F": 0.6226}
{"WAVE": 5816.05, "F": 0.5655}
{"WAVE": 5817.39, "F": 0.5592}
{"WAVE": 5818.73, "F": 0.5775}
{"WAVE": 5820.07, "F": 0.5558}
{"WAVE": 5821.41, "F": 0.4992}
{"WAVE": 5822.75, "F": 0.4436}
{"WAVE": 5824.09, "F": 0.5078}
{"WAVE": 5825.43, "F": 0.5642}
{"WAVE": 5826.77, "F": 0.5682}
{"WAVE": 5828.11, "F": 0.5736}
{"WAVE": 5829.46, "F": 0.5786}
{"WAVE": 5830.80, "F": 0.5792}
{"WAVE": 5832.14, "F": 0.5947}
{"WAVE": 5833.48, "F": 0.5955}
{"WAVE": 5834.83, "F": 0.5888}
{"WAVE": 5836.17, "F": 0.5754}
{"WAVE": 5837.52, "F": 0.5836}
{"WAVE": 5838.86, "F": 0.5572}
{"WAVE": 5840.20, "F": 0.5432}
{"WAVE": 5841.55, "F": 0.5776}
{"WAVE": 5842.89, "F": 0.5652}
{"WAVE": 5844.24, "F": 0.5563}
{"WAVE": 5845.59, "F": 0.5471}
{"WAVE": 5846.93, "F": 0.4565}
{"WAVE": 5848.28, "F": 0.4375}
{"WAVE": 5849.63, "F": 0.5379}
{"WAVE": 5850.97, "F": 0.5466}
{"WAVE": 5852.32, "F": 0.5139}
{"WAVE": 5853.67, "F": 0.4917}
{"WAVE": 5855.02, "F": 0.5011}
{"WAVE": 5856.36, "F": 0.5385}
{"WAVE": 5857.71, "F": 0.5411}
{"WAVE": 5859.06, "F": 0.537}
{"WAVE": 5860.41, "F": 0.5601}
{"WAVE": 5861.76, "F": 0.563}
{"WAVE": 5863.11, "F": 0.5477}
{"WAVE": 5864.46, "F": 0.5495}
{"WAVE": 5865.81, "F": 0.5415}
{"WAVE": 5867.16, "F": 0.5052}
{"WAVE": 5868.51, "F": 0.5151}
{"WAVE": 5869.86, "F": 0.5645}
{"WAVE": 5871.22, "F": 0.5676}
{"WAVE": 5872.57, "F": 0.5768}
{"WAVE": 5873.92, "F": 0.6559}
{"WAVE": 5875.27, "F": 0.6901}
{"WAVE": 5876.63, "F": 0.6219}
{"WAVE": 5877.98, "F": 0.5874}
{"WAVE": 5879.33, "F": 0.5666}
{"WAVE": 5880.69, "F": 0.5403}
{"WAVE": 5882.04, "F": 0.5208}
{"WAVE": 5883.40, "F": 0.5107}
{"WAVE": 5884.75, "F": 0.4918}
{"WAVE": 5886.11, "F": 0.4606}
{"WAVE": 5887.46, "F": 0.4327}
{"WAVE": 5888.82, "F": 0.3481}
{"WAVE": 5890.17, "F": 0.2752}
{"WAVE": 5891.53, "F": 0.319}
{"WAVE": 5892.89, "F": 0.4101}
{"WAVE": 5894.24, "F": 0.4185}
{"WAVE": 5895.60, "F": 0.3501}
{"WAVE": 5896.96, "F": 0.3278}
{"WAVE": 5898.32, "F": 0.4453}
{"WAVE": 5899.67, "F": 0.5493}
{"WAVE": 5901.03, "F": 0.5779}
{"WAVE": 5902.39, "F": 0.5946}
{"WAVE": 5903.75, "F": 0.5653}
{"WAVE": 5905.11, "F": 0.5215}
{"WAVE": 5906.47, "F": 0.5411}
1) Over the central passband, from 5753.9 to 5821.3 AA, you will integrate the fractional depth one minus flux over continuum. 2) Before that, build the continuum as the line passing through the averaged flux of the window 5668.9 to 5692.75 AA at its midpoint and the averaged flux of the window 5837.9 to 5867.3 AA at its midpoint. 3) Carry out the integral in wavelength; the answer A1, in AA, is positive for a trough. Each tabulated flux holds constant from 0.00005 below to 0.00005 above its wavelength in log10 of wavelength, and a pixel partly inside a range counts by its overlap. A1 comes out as -3.5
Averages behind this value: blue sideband 0.547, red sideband 0.534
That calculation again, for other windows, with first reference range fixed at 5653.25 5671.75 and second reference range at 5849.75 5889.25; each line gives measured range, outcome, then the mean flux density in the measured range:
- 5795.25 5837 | -3.0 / 0.575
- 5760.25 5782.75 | -0.8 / 0.554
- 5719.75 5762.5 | -2.6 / 0.566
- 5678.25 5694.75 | -0.5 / 0.547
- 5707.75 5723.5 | -0.8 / 0.558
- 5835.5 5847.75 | -0.3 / 0.55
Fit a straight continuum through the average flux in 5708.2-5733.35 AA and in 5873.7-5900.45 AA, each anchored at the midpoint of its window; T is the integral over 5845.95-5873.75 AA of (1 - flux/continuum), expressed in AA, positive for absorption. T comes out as -2.6 AA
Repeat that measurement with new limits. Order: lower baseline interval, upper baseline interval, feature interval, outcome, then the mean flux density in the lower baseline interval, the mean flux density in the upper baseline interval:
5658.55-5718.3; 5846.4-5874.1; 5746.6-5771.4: -0.9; 0.544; 0.534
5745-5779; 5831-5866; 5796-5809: -0.7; 0.56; 0.545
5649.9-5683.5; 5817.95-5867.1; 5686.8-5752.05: -2.8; 0.534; 0.544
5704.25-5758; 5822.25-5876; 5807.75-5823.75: -0.4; 0.562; 0.551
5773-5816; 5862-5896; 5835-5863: -0.5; 0.571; 0.505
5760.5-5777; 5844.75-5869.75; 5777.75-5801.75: -0.4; 0.553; 0.525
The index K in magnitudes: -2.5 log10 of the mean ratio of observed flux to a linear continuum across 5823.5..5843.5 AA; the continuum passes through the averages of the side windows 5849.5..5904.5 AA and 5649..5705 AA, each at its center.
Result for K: -0.106 mag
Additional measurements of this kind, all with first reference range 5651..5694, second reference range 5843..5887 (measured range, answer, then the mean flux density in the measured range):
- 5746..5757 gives -0.041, 0.561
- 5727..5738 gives -0.028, 0.554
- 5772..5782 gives -0.034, 0.558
